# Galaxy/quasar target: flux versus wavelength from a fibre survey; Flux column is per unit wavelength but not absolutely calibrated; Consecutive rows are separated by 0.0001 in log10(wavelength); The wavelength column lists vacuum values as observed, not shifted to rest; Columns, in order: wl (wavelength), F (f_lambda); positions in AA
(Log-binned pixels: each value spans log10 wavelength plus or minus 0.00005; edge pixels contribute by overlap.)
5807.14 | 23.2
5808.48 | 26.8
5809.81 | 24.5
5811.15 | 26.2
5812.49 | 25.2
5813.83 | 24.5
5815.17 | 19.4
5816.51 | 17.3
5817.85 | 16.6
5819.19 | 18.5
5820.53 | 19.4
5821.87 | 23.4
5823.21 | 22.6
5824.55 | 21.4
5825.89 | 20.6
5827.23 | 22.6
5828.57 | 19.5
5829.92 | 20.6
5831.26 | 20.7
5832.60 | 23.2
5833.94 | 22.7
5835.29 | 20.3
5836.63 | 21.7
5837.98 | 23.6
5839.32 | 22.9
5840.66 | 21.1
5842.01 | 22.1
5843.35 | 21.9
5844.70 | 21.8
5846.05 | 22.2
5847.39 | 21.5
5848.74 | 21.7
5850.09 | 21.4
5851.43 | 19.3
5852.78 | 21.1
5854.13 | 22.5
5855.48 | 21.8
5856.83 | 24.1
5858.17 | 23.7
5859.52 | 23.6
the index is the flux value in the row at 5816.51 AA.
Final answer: 17.3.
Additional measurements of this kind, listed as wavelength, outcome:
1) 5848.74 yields 21.7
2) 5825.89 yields 20.6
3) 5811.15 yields 26.2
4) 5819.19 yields 18.5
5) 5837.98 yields 23.6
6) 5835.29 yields 20.3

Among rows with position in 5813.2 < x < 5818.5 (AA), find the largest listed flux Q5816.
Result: 24.5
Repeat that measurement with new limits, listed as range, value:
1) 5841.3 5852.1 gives 22.2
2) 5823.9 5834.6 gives 23.2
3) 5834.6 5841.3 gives 23.6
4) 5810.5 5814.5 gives 26.2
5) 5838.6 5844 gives 22.9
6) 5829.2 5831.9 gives 20.7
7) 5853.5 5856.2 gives 22.5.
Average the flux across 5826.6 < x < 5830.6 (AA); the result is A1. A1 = 20.9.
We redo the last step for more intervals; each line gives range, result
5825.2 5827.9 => 21.6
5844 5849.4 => 21.8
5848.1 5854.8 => 21.2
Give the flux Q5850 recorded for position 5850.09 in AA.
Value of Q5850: 21.4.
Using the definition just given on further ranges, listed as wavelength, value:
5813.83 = 24.5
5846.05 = 22.2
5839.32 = 22.9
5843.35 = 21.9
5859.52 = 23.6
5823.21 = 22.6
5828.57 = 19.5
